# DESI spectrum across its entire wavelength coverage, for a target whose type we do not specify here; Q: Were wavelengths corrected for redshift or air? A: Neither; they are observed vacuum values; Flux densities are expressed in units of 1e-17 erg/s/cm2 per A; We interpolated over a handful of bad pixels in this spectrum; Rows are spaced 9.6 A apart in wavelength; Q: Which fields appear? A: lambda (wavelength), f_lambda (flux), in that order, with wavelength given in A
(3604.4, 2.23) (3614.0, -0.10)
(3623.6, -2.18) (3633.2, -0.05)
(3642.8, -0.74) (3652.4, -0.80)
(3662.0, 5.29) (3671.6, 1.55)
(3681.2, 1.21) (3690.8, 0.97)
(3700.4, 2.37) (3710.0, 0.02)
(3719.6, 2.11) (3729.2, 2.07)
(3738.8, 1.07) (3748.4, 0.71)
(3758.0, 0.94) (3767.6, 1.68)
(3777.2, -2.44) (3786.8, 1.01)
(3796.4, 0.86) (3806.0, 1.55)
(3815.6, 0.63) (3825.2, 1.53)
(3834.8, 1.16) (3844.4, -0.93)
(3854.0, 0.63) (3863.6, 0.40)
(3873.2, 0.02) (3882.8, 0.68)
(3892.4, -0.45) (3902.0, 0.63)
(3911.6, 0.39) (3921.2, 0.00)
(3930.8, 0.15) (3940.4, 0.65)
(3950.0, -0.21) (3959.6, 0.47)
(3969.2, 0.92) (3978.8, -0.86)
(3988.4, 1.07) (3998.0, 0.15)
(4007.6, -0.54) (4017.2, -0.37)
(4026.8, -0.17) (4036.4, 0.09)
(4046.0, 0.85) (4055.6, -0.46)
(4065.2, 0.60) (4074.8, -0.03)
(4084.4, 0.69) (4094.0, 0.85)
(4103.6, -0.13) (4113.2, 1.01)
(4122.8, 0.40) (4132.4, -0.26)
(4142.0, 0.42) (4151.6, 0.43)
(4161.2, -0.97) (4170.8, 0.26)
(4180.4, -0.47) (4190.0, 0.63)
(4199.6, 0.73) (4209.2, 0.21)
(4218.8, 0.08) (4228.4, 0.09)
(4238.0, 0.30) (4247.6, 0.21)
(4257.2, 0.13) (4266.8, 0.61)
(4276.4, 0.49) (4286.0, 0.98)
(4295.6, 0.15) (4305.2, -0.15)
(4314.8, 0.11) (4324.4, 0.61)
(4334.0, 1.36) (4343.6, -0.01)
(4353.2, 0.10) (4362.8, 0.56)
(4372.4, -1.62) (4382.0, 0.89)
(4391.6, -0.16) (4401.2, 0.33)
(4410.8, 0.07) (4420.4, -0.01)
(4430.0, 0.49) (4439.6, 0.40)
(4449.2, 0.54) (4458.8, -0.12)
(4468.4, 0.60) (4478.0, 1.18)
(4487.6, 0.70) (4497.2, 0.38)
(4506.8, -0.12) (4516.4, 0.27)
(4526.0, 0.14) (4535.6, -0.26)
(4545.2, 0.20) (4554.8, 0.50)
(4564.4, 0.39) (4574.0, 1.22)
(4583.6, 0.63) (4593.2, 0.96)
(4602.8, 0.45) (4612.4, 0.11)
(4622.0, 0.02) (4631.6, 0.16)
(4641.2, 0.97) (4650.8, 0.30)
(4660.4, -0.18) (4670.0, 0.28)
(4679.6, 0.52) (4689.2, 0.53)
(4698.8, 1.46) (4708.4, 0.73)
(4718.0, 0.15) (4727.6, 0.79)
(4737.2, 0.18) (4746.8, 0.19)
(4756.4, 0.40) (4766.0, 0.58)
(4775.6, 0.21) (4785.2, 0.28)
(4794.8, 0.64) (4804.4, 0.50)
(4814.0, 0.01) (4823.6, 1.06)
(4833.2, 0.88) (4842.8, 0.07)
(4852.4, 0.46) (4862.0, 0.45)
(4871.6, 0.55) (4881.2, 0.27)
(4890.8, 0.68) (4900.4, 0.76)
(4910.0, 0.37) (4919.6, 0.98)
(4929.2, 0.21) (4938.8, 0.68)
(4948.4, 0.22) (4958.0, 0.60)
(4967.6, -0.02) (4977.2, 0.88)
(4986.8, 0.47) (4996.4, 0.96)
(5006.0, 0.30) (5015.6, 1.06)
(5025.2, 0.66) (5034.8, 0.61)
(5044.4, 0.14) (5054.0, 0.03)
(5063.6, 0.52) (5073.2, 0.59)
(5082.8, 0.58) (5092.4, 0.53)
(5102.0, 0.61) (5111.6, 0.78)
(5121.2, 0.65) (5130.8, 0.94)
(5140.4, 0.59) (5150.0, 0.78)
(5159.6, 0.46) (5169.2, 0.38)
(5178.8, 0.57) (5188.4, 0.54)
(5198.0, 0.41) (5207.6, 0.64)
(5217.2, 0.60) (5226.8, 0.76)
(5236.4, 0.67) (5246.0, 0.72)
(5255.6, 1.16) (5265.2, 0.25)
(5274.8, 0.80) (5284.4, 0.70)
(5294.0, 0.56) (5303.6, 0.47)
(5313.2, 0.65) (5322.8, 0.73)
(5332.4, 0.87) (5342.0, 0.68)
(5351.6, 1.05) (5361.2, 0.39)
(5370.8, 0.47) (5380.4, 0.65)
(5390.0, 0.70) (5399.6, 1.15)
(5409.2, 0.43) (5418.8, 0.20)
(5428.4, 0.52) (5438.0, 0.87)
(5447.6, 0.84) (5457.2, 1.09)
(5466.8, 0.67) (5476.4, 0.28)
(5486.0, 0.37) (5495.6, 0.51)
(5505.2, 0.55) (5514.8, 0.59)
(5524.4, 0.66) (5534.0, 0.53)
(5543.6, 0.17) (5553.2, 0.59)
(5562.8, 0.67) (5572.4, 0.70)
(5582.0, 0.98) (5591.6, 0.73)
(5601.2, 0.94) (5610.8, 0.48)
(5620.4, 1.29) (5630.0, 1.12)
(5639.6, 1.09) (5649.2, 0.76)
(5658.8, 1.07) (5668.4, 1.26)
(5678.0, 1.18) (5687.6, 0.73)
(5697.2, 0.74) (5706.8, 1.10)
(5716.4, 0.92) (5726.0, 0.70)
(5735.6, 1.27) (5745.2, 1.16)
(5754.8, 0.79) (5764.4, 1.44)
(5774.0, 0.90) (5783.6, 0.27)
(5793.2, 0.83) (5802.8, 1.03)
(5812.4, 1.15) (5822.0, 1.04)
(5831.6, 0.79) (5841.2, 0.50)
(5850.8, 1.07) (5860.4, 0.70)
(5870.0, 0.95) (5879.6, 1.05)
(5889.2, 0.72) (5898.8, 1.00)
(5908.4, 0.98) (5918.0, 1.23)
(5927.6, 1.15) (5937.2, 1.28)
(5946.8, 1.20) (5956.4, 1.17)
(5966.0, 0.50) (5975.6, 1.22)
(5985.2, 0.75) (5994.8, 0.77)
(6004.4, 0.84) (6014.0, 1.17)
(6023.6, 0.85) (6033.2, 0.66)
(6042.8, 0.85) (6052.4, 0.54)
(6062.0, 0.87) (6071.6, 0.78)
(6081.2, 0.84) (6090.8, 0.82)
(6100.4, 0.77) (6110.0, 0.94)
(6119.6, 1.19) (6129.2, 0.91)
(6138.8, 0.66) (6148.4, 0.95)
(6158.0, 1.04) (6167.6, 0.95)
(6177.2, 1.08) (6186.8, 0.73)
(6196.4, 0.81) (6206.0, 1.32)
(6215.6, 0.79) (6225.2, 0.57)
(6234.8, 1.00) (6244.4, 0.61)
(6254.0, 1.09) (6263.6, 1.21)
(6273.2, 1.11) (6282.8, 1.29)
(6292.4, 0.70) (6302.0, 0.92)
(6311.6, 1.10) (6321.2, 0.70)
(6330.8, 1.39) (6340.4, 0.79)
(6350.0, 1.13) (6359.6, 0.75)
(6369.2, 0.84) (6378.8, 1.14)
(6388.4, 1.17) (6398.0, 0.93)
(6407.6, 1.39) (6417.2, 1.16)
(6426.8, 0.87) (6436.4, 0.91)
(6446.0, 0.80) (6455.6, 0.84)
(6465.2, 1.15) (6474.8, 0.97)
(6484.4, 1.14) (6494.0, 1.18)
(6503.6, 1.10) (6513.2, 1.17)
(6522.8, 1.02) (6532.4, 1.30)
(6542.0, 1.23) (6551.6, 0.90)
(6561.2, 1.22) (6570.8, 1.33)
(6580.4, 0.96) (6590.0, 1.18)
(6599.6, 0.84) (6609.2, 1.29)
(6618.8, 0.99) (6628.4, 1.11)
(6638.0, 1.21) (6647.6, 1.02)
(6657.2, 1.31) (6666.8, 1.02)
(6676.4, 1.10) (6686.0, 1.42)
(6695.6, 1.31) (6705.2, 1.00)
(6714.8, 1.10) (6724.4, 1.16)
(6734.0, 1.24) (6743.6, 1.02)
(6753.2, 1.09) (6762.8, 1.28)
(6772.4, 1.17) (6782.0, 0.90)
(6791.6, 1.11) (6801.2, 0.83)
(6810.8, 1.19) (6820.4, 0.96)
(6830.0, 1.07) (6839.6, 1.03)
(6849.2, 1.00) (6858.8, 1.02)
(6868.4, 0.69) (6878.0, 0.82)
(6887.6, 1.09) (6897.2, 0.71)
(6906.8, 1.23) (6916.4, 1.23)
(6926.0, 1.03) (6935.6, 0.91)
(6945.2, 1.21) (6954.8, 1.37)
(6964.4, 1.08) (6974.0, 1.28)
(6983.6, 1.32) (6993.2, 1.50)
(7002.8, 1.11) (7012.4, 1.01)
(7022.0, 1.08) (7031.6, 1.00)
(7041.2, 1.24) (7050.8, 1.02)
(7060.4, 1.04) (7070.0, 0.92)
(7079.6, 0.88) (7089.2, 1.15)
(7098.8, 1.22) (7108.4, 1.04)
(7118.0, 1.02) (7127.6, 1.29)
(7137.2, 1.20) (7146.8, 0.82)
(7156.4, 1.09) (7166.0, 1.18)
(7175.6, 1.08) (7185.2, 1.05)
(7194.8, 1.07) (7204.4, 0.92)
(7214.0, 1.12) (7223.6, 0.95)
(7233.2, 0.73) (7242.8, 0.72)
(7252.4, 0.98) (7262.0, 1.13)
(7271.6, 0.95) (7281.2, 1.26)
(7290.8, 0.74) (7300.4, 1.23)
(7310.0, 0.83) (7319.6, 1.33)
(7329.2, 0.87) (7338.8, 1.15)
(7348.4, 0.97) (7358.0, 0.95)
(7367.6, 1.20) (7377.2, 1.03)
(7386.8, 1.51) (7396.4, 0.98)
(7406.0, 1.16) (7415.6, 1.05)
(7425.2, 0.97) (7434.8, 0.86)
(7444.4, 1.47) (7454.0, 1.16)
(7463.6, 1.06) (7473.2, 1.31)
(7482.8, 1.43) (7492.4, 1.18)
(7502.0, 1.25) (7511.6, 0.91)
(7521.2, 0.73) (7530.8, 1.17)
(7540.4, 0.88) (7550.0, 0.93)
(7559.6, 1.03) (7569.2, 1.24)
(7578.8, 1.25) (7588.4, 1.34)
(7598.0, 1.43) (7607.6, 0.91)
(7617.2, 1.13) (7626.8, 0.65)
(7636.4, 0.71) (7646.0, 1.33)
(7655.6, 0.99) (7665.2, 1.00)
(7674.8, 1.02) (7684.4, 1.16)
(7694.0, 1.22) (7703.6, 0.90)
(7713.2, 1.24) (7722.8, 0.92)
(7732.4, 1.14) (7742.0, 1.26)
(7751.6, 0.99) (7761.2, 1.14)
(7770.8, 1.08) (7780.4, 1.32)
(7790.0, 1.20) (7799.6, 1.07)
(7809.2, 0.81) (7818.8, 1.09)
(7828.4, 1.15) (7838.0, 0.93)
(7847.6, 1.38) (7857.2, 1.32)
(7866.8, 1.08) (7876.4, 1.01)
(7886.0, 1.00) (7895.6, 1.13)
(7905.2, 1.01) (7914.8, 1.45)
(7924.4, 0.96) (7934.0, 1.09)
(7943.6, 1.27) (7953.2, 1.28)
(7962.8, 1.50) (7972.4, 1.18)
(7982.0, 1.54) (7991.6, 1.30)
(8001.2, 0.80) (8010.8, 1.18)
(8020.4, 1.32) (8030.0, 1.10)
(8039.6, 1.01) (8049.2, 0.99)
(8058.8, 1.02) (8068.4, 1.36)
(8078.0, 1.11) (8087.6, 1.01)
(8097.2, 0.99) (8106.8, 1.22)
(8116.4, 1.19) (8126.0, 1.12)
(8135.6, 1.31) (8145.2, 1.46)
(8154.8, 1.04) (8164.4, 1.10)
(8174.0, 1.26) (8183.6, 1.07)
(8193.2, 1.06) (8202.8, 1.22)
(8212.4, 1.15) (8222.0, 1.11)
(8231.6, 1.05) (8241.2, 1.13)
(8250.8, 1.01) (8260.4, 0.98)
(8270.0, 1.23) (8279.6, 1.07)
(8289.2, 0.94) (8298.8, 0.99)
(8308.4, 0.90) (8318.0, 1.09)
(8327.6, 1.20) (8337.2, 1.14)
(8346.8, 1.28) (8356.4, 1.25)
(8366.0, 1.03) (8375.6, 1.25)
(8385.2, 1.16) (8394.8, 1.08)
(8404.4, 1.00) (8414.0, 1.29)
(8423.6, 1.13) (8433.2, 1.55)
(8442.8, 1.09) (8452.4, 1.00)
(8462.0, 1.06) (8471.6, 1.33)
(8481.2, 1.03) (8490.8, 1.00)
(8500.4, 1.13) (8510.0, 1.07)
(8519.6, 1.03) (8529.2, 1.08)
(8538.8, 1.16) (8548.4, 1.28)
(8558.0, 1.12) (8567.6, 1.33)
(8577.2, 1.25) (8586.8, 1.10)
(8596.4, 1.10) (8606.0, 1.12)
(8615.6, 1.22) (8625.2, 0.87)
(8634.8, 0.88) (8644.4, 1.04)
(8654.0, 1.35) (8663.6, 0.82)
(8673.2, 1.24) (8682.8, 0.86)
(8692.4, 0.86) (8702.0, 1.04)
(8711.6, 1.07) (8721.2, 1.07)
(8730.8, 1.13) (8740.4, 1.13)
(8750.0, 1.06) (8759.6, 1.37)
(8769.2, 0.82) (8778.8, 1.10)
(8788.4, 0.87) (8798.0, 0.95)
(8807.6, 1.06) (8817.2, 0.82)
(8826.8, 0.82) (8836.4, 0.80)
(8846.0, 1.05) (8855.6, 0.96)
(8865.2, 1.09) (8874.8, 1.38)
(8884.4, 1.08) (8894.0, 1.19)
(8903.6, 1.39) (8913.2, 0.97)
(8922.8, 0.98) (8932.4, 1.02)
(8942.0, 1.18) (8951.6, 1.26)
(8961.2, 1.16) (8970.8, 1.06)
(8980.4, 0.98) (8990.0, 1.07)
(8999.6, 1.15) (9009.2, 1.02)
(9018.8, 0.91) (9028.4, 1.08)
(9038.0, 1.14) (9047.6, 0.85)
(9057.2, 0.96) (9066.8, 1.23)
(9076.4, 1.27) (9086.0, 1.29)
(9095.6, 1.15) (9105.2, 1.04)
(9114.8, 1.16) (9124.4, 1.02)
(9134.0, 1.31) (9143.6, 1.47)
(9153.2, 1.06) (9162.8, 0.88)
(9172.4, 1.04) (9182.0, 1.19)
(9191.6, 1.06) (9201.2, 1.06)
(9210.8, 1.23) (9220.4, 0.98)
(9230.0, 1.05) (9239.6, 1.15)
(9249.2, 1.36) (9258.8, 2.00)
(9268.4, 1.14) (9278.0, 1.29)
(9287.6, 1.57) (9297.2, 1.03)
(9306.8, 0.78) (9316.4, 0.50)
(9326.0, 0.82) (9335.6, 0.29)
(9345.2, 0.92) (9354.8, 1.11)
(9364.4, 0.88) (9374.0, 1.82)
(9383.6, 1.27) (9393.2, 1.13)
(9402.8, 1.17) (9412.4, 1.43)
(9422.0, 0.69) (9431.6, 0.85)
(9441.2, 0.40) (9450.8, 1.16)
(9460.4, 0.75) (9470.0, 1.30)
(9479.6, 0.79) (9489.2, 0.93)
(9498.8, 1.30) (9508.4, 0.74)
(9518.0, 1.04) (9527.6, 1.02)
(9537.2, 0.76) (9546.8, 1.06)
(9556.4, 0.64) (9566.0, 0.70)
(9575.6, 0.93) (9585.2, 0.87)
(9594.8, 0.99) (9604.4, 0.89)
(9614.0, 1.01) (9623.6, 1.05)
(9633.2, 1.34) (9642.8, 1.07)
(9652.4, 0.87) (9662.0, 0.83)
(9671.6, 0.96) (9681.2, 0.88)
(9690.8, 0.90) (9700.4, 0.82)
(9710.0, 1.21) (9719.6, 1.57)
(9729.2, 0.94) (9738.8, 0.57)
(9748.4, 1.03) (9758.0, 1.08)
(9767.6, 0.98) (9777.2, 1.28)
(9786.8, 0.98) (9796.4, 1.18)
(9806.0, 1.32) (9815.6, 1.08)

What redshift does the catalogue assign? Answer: 0.410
